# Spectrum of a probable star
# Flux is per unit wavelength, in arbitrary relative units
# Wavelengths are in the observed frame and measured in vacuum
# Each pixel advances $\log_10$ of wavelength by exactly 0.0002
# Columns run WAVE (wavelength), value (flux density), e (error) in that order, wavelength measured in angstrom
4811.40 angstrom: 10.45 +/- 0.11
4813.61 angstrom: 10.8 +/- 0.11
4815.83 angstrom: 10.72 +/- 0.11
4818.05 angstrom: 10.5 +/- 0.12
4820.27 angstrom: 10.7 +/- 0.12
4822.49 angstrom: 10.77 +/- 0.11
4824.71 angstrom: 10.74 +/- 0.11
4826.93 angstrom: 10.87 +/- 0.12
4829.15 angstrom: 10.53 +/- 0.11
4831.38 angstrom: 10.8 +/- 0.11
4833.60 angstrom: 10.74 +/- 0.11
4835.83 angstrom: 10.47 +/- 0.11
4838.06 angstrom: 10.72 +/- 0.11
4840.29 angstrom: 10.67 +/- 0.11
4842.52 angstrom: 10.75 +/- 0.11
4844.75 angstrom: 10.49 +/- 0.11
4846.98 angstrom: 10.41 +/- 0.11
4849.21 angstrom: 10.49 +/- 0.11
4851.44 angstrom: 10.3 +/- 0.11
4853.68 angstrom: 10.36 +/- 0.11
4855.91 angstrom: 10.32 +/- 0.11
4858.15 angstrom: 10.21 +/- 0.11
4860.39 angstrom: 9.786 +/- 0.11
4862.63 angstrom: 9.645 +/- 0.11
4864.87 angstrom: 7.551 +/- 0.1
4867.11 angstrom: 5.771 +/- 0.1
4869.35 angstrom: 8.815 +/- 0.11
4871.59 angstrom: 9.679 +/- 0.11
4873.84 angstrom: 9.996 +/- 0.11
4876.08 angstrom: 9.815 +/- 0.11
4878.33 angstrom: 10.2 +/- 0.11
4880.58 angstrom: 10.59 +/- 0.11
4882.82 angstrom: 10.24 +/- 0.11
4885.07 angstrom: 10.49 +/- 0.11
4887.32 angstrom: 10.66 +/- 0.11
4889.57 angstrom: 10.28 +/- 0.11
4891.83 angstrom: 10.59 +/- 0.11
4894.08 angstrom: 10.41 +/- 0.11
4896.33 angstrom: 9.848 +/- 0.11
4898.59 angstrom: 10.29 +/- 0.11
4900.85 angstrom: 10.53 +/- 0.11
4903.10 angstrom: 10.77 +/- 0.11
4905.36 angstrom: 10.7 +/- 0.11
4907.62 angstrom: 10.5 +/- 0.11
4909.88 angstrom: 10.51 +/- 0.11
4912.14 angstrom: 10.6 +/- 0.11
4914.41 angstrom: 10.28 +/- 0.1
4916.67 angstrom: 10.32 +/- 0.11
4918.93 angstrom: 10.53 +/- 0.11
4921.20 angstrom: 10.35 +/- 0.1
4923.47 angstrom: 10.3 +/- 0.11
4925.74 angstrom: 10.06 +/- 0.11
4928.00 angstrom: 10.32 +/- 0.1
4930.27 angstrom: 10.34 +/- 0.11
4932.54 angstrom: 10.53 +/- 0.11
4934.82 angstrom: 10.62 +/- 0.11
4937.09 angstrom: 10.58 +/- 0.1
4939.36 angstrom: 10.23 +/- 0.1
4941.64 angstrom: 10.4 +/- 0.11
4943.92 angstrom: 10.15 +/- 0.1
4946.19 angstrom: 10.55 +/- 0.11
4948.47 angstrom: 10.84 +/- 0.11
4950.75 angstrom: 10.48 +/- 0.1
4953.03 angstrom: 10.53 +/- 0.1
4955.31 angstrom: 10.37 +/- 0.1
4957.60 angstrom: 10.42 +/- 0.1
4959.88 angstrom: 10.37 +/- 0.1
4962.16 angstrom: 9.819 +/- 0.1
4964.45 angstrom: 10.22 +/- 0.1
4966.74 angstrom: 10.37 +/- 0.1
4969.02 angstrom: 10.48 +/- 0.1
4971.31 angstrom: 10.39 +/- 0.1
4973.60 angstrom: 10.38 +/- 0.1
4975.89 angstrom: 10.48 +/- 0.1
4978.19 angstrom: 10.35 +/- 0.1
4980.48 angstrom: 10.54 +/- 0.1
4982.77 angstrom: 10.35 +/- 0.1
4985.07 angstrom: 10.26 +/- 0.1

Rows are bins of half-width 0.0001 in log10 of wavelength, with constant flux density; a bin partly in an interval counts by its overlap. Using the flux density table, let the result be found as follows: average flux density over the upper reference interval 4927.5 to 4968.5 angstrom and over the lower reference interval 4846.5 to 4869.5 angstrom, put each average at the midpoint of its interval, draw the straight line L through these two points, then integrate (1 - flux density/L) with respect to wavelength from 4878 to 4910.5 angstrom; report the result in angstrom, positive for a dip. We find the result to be -2.1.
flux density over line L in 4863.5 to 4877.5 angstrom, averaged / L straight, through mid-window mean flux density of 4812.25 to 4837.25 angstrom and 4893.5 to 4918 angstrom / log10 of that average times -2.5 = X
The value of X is 0.21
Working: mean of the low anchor 10.7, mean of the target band 8.66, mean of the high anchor 10.4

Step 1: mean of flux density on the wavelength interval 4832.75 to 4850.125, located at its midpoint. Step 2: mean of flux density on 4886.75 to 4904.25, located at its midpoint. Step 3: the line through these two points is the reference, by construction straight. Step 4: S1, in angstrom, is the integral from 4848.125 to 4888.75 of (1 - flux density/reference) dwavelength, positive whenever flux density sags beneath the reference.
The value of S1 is 3.02 angstrom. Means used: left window 10.6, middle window 9.72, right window 10.4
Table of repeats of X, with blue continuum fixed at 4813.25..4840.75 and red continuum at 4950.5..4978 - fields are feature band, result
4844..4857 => 0.02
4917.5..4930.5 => 0.01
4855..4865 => 0.10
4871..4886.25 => 0.04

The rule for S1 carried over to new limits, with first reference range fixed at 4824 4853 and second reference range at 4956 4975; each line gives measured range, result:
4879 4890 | 0.05 angstrom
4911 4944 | 0.06 angstrom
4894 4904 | 0.11 angstrom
